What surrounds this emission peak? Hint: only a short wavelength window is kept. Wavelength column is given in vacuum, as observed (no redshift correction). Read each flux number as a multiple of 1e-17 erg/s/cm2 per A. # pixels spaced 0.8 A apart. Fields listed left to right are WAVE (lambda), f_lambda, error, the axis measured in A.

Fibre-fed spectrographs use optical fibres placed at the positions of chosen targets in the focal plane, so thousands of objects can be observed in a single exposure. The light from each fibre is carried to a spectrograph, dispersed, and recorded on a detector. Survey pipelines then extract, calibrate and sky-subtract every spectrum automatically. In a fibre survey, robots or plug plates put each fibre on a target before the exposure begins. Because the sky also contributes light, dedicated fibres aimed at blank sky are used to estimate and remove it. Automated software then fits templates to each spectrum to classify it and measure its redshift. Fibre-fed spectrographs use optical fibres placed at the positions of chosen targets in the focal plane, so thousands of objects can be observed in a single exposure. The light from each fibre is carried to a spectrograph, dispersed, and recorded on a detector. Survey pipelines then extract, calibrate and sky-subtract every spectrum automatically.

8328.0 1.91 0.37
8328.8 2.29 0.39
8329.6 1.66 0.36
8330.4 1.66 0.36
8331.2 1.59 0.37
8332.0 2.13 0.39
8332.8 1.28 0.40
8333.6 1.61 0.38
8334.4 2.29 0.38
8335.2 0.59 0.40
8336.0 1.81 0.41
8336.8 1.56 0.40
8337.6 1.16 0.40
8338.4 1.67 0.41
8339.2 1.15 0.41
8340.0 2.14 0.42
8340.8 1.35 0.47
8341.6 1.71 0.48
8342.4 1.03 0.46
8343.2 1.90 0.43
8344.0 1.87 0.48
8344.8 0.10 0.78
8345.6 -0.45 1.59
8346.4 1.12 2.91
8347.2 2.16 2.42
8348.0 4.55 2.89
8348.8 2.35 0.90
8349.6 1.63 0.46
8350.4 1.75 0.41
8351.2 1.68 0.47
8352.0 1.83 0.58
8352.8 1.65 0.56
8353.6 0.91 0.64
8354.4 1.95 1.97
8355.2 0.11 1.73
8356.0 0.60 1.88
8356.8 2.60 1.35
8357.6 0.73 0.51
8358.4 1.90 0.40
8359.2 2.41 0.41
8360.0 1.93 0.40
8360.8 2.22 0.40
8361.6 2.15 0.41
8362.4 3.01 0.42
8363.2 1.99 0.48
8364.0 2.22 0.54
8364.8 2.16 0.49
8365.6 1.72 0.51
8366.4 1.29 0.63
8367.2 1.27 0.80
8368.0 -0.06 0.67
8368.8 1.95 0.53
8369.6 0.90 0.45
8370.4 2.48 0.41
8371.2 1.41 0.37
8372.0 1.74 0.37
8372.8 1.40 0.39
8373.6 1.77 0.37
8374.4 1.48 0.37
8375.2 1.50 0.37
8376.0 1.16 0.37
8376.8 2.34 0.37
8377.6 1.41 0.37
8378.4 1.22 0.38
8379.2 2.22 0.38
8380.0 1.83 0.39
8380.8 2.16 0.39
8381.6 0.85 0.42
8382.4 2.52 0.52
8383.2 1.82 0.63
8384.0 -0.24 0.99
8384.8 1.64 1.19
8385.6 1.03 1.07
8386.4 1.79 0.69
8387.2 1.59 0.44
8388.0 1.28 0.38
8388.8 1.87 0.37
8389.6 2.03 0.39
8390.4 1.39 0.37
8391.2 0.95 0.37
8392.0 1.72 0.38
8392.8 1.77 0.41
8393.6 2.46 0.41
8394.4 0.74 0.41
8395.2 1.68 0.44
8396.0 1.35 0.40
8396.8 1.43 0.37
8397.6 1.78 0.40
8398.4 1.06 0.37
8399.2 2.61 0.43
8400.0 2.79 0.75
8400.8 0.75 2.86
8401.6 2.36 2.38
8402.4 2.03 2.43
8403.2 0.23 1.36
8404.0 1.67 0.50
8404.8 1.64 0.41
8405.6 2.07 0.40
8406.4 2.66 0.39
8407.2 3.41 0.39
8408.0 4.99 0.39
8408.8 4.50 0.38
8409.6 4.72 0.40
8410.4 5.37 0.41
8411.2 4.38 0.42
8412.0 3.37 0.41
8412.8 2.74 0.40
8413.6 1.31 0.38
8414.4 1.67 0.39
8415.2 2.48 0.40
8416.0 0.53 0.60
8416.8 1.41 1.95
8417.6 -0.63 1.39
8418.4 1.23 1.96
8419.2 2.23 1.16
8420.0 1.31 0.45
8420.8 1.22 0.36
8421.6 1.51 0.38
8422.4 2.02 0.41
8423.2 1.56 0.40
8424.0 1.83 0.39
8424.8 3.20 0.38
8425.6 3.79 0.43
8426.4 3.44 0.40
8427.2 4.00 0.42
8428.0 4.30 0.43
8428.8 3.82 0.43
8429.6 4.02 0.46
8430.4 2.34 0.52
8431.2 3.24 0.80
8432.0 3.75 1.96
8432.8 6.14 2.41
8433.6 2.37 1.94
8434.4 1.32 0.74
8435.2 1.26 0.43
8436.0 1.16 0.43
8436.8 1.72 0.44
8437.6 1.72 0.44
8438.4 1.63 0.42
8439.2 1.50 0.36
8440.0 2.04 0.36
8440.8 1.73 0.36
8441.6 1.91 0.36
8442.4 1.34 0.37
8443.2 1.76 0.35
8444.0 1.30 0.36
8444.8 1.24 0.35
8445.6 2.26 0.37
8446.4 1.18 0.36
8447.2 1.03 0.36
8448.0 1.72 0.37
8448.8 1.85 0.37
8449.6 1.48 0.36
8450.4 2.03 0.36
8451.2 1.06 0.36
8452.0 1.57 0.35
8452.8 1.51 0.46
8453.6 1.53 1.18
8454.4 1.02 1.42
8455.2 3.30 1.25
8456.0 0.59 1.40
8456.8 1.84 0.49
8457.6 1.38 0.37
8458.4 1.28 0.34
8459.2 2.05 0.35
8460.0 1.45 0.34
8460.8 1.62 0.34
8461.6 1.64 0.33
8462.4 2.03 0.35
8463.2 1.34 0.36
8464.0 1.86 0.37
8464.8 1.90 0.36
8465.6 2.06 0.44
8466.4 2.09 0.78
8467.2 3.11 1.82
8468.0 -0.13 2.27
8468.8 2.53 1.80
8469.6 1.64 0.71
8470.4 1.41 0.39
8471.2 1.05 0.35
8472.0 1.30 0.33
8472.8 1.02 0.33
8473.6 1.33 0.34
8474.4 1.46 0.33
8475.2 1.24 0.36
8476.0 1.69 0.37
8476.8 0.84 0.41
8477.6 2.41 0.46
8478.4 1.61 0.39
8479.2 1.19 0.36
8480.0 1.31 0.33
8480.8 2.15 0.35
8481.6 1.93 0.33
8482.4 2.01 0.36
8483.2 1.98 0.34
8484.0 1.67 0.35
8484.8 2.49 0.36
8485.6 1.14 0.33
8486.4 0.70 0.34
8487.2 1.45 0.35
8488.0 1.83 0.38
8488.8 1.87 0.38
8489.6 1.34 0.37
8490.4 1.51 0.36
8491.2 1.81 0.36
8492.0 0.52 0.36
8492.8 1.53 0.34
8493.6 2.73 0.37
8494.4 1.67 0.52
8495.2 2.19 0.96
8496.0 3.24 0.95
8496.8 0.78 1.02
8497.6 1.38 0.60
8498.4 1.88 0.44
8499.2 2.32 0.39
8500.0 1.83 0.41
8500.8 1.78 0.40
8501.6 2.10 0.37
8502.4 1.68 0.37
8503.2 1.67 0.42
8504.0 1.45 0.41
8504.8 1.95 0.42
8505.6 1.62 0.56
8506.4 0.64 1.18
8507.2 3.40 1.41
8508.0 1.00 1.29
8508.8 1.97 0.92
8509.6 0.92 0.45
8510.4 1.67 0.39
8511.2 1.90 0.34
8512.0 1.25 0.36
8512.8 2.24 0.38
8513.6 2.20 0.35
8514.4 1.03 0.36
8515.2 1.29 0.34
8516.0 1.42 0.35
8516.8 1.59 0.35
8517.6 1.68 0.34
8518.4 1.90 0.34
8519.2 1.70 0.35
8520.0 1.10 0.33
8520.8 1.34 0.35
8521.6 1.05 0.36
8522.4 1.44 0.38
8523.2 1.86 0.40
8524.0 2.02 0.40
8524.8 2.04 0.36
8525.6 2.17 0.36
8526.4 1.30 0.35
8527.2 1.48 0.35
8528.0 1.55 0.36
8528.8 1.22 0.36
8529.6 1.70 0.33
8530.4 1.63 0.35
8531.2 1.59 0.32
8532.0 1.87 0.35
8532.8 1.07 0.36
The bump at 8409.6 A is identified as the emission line [S II]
